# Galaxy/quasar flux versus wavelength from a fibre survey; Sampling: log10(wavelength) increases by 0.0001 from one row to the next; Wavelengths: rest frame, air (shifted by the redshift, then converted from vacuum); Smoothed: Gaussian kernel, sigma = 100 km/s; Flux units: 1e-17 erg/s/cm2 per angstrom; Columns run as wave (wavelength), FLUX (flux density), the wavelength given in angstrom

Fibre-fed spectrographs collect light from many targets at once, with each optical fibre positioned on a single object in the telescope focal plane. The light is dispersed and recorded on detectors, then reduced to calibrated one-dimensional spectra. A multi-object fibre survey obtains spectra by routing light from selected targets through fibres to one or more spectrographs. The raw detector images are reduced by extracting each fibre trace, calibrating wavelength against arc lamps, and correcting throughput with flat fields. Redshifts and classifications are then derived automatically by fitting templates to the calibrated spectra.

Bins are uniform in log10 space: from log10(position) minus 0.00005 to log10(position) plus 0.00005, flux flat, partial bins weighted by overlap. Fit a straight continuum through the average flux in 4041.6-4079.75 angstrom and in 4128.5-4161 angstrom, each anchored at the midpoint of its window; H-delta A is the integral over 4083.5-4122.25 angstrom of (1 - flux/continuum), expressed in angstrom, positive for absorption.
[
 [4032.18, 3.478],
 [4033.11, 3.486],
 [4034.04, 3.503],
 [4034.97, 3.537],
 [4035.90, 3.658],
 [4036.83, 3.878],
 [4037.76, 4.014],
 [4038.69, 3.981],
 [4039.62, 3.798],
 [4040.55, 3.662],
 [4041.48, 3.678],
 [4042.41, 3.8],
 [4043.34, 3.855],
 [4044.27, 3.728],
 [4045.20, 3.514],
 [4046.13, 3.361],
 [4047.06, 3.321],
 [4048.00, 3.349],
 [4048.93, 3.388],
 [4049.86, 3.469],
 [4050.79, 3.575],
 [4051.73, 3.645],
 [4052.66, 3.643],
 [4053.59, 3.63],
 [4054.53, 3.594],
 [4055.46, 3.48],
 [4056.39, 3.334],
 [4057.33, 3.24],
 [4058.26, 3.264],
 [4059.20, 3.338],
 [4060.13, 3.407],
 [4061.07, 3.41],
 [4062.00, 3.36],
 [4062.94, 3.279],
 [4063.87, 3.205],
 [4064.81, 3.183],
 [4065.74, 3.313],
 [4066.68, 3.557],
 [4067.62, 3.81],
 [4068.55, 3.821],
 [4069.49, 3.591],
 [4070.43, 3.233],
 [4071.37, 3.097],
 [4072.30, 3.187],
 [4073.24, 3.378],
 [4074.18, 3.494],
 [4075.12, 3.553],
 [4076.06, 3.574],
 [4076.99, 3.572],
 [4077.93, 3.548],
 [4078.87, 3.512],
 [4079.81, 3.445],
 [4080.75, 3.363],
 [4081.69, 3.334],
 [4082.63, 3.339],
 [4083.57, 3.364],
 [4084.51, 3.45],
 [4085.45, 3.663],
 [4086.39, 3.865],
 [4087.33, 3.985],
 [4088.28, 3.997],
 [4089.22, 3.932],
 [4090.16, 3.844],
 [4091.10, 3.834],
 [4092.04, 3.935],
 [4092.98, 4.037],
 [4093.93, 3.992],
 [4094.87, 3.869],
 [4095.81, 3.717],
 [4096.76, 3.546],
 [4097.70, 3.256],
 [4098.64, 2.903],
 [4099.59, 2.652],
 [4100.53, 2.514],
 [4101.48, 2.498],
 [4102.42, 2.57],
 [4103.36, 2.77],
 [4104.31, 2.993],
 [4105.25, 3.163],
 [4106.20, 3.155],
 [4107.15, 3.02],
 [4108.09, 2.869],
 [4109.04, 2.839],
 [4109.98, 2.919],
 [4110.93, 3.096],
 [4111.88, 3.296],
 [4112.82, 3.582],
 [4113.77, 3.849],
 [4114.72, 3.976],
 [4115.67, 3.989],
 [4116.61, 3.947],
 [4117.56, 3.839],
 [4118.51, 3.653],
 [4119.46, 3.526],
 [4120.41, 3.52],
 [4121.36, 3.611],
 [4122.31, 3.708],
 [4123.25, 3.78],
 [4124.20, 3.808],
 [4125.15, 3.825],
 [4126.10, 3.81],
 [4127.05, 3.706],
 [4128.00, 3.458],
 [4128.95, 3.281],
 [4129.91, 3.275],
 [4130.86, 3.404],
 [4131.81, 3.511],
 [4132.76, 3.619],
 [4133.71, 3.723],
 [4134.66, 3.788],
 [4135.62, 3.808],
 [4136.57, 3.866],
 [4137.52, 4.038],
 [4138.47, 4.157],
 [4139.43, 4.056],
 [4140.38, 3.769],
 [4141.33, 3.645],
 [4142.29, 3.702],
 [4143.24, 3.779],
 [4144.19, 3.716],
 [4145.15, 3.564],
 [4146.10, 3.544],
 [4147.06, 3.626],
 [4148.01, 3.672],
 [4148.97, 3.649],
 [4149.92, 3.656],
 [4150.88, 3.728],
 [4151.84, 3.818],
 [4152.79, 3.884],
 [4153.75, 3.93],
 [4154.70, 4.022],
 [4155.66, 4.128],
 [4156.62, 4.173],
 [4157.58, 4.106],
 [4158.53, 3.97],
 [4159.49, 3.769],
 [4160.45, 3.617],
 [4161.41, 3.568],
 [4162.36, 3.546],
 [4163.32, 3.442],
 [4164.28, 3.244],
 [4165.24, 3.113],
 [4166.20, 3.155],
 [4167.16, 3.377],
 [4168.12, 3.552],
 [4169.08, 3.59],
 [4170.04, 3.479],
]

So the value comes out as 1.8 angstrom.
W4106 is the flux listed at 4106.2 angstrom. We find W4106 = 3.155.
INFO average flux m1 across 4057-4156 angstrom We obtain 3.53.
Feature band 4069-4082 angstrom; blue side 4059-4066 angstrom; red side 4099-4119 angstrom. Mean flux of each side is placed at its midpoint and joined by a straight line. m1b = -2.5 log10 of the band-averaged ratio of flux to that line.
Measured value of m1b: -0.05 mag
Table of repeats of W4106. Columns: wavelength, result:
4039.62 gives 3.798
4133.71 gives 3.723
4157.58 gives 4.106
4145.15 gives 3.564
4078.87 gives 3.512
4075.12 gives 3.553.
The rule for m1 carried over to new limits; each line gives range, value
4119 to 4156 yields 3.72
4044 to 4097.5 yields 3.53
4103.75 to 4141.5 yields 3.57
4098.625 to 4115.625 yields 3.06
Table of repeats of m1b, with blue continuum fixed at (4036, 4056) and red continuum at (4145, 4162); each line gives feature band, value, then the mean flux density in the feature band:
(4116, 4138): 0.025 mag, 3.68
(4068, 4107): 0.084 mag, 3.42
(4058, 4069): 0.076 mag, 3.42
